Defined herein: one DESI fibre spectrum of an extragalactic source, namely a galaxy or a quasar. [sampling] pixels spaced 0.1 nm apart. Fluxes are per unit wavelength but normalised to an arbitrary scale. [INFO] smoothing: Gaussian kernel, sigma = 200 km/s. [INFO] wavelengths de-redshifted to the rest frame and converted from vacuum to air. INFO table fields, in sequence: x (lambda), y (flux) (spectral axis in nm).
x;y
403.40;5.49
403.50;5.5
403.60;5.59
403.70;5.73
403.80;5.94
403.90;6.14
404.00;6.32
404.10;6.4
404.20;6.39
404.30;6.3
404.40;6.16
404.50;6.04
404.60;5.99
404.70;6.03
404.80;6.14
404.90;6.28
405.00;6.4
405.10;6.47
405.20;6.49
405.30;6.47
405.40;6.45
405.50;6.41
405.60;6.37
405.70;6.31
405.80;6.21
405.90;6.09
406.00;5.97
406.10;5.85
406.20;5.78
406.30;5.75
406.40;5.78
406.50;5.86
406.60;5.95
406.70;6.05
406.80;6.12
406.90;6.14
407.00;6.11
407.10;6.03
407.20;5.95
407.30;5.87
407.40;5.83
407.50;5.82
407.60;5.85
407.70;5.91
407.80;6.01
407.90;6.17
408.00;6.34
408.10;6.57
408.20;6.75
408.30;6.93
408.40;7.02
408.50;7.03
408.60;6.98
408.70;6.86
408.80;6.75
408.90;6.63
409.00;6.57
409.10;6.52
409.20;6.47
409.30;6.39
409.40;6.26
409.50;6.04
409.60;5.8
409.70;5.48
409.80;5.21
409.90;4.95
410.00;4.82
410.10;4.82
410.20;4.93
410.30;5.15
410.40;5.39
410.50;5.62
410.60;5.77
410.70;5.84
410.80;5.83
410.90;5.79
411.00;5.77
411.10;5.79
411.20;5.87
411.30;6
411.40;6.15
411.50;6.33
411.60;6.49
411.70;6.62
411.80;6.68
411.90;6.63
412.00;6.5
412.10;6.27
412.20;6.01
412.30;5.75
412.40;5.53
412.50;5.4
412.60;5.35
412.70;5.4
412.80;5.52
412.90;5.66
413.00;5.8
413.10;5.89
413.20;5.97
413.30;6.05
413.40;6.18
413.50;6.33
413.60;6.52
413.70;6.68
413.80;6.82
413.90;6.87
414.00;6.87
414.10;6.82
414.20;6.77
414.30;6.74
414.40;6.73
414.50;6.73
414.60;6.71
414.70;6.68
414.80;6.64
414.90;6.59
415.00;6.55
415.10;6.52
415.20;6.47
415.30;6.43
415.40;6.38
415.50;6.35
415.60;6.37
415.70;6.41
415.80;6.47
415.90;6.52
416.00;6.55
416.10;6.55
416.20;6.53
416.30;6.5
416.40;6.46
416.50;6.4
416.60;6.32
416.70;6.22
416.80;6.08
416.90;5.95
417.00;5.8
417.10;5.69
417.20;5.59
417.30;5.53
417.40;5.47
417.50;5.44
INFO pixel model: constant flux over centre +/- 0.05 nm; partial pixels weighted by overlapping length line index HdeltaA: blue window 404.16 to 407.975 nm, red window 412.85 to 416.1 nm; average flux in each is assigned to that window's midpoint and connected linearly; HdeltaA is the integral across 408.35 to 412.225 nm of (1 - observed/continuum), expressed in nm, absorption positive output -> 0.144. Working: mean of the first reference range 6.1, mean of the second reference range 6.47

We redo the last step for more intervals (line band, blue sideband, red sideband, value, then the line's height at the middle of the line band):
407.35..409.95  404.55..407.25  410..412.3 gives -0.12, 6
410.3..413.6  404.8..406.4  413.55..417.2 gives 0.23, 6.38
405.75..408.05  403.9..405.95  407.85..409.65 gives 0.16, 6.43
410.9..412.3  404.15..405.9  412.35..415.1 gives 0.02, 6.29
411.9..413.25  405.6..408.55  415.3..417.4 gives 0.08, 6.19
